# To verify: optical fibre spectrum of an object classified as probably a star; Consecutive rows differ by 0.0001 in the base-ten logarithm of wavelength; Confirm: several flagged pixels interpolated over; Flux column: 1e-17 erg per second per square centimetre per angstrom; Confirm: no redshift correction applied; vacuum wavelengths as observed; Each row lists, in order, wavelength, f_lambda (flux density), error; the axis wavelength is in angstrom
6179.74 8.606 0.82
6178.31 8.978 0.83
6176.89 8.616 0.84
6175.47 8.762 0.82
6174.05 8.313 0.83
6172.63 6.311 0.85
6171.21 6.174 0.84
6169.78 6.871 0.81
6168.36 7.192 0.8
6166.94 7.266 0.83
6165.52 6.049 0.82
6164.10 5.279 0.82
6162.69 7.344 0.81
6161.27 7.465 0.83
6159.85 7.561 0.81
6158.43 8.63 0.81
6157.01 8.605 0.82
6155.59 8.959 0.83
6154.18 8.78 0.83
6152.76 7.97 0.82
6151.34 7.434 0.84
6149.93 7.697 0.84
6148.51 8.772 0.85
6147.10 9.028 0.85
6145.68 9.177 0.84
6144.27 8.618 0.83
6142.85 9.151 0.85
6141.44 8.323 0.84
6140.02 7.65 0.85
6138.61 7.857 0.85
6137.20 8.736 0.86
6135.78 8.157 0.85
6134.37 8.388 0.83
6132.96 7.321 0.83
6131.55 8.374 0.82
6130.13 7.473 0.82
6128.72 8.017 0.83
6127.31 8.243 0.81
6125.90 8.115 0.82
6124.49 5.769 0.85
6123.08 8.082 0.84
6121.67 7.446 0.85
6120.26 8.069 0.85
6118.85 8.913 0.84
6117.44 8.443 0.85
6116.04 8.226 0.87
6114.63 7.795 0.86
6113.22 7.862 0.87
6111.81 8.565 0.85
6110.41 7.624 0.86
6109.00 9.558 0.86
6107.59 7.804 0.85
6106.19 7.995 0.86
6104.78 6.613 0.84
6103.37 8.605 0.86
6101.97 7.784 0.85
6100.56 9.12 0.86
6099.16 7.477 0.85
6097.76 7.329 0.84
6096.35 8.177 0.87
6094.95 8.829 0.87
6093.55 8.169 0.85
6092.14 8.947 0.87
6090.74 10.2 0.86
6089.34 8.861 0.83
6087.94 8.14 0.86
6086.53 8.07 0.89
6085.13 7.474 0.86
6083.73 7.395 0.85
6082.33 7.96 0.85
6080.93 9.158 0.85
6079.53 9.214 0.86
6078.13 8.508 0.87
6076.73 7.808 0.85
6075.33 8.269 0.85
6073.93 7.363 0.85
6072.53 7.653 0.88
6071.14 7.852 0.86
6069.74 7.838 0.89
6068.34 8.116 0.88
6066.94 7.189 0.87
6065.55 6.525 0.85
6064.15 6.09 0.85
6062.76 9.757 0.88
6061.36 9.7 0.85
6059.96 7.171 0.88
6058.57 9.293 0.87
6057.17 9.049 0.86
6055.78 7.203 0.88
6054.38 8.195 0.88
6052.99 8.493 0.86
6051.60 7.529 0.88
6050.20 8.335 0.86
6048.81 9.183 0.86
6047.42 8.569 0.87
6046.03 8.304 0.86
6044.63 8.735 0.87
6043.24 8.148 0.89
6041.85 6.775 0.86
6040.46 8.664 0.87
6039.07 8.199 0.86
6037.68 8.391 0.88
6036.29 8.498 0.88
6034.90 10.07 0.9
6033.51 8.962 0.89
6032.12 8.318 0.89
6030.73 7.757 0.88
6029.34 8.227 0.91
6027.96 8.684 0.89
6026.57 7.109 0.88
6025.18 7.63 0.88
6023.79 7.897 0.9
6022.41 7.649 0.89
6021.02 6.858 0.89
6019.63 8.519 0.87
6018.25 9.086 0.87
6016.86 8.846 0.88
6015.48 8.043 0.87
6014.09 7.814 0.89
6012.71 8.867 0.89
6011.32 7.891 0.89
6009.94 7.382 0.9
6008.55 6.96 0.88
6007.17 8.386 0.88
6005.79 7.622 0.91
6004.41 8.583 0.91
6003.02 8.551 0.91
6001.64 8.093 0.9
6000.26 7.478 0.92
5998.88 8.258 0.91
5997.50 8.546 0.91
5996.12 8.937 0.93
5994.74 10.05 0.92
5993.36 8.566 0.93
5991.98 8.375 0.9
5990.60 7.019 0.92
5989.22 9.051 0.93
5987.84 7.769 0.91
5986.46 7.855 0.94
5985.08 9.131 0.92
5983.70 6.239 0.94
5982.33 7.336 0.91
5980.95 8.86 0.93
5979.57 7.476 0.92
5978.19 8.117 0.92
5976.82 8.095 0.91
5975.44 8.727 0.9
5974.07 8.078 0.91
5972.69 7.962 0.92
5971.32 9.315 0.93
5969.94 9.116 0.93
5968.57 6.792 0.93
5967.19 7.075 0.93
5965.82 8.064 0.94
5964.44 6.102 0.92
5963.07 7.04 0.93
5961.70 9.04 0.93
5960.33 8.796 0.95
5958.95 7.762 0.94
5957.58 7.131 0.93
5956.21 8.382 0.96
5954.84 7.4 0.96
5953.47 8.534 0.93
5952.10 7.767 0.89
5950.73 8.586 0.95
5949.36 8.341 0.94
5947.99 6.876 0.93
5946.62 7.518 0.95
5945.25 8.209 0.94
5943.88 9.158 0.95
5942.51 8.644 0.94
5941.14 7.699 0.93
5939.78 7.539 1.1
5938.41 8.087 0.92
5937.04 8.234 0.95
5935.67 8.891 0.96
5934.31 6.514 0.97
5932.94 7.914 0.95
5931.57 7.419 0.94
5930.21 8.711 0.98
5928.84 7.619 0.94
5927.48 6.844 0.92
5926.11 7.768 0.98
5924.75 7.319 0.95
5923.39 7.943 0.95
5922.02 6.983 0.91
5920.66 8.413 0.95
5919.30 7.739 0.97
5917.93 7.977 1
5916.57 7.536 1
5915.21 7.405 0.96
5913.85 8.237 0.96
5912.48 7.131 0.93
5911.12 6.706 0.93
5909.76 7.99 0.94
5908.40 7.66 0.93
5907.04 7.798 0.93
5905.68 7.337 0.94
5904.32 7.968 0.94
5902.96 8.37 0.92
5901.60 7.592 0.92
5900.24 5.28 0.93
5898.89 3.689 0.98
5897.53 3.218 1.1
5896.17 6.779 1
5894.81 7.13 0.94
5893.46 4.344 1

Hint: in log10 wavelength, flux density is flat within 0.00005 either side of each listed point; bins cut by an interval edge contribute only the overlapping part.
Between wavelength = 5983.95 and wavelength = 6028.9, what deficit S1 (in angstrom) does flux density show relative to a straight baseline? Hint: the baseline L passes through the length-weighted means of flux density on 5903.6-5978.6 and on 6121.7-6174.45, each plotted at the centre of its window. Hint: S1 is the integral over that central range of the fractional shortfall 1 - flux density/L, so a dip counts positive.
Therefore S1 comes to -1.80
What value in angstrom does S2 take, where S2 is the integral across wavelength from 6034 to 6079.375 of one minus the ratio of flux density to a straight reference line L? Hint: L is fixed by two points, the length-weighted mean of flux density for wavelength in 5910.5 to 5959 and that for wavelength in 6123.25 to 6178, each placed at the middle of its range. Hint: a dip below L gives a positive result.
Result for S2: -2.0 angstrom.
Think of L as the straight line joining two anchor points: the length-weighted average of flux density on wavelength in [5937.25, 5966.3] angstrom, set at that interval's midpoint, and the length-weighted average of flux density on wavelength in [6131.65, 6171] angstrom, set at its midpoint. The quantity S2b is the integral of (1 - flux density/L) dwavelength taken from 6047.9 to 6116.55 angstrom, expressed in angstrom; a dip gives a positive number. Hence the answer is -2.1 angstrom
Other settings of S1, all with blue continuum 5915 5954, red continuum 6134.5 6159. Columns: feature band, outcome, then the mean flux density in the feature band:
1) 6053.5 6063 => -0.4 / 8.56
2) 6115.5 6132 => 0.9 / 7.92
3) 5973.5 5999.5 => -0.7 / 8.24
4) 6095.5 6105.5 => 0.5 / 7.88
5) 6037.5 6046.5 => 0.0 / 8.16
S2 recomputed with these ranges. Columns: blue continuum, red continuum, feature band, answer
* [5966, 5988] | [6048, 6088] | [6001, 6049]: -0.9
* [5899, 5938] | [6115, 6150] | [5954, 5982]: -0.9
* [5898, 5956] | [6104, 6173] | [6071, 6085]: -0.5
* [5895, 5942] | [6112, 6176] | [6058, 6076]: -0.4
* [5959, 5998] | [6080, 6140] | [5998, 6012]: 0.3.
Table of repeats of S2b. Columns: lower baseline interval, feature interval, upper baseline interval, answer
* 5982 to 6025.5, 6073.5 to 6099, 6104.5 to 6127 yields -1.0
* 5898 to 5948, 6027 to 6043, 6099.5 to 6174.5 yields -1.3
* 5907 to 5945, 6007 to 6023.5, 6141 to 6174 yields -0.5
